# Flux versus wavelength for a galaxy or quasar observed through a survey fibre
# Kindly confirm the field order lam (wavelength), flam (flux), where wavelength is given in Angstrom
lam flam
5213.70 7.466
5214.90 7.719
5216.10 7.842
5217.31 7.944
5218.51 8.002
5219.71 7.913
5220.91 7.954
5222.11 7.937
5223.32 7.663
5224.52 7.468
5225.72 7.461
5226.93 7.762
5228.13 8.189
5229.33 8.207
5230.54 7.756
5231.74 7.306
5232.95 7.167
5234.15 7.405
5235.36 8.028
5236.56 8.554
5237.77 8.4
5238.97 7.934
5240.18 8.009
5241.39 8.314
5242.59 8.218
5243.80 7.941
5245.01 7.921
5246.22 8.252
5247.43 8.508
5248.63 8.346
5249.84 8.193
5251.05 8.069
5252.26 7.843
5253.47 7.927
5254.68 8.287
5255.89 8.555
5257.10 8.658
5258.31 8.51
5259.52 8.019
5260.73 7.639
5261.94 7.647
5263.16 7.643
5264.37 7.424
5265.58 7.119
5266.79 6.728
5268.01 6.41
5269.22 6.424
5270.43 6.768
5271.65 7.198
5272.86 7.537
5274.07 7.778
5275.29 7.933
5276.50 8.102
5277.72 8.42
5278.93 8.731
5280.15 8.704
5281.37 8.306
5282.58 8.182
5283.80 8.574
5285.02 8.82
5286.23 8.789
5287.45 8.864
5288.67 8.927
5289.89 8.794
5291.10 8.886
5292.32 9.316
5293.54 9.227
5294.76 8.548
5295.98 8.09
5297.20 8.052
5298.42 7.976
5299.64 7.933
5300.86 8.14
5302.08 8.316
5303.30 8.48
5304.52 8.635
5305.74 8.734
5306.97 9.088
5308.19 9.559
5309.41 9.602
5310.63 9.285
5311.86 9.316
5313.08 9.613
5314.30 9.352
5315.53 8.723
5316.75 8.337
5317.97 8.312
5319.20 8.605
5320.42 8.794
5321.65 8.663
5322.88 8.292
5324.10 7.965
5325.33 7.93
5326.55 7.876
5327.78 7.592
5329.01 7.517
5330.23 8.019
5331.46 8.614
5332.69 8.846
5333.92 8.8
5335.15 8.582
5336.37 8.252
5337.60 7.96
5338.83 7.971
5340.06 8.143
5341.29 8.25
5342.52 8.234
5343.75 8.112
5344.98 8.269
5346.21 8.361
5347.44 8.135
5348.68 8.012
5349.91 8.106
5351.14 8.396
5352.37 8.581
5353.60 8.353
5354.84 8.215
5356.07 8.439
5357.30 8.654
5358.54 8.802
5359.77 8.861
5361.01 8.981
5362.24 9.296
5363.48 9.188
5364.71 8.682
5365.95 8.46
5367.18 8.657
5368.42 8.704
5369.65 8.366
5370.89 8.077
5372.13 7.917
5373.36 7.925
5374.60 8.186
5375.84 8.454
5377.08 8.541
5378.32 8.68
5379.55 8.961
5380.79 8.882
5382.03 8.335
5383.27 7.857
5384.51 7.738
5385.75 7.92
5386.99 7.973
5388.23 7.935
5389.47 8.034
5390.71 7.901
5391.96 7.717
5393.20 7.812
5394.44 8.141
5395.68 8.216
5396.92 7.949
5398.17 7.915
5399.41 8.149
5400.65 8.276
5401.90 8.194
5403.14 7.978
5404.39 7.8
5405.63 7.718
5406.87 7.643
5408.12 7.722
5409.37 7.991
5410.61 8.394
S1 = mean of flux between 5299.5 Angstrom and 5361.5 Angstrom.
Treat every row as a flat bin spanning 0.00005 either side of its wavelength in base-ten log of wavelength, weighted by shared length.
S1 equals 8.48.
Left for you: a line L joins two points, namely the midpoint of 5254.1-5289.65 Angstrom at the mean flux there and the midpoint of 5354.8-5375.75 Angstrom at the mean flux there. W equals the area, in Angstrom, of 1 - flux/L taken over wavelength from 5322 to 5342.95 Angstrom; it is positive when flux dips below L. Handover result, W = 0.45 Angstrom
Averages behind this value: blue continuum 7.96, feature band 8.17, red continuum 8.56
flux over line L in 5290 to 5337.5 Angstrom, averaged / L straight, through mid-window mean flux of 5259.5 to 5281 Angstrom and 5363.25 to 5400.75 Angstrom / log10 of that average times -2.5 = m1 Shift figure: -0.10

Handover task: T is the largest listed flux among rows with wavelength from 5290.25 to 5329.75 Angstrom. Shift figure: 9.613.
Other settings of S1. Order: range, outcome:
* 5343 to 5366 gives 8.52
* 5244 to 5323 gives 8.31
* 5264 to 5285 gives 7.7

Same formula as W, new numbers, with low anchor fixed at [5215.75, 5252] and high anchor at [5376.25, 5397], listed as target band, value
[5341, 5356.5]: -0.29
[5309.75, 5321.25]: -1.24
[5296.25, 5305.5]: -0.22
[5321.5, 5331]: 0.14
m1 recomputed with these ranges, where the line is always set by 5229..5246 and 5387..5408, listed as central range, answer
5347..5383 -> -0.07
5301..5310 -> -0.12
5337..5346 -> -0.03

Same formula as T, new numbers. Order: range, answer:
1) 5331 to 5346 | 8.846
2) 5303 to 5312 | 9.602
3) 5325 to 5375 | 9.296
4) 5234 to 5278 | 8.658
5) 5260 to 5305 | 9.316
